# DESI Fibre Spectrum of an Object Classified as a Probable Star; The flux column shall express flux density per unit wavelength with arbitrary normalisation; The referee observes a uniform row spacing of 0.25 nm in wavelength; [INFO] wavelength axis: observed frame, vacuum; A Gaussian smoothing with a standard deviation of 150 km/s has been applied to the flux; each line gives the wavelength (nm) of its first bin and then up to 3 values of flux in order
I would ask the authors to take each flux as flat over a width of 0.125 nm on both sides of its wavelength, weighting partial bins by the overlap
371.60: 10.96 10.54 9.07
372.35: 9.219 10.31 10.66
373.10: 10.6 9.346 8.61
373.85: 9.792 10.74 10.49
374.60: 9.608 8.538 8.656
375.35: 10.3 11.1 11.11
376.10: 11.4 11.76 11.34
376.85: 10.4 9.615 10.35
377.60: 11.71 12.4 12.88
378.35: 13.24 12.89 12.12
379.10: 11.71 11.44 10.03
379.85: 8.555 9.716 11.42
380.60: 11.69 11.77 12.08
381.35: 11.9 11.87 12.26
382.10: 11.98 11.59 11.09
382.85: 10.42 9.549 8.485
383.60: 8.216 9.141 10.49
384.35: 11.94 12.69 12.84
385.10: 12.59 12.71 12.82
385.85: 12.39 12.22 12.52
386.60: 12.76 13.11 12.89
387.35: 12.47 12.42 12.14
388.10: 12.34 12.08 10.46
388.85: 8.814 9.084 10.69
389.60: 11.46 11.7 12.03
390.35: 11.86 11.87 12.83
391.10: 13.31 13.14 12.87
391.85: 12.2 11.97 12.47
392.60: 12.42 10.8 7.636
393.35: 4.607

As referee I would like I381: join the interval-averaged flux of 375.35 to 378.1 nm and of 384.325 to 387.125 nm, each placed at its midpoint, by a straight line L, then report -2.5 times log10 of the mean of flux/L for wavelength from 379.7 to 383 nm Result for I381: 0.06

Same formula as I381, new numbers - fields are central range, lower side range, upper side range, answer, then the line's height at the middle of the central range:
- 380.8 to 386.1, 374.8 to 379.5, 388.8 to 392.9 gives 0.011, 11.5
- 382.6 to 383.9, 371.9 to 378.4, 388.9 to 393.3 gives 0.176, 11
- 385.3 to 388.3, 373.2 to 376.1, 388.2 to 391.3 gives -0.132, 11.1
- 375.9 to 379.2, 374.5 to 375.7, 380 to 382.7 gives -0.125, 10.4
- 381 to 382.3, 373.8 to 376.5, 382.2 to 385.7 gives -0.108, 10.9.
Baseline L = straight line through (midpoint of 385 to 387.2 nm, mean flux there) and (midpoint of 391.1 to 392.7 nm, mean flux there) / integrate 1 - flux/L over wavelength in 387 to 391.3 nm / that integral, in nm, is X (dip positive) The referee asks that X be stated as 0.32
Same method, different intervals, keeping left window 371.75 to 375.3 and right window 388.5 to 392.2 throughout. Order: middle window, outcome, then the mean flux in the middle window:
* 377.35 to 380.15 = -0.33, 11.5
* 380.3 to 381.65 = -0.16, 11.8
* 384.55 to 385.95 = -0.21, 12.7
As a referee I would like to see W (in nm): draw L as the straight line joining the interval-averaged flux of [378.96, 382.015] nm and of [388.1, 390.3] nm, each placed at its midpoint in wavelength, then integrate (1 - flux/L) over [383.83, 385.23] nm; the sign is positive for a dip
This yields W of -0.09 nm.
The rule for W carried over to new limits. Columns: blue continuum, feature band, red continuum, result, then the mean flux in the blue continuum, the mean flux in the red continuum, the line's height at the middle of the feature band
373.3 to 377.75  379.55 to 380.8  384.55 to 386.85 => 0.11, 10.3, 12.6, 11.4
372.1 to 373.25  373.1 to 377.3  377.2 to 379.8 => 0.24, 10.1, 11.8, 10.8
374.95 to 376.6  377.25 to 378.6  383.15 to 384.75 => -0.21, 10.7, 10.2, 10.6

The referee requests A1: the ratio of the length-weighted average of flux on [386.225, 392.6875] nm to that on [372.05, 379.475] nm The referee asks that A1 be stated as 1.12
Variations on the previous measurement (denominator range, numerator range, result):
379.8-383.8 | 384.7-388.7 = 1.15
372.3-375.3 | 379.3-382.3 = 1.15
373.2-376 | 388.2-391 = 1.14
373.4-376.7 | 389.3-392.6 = 1.19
